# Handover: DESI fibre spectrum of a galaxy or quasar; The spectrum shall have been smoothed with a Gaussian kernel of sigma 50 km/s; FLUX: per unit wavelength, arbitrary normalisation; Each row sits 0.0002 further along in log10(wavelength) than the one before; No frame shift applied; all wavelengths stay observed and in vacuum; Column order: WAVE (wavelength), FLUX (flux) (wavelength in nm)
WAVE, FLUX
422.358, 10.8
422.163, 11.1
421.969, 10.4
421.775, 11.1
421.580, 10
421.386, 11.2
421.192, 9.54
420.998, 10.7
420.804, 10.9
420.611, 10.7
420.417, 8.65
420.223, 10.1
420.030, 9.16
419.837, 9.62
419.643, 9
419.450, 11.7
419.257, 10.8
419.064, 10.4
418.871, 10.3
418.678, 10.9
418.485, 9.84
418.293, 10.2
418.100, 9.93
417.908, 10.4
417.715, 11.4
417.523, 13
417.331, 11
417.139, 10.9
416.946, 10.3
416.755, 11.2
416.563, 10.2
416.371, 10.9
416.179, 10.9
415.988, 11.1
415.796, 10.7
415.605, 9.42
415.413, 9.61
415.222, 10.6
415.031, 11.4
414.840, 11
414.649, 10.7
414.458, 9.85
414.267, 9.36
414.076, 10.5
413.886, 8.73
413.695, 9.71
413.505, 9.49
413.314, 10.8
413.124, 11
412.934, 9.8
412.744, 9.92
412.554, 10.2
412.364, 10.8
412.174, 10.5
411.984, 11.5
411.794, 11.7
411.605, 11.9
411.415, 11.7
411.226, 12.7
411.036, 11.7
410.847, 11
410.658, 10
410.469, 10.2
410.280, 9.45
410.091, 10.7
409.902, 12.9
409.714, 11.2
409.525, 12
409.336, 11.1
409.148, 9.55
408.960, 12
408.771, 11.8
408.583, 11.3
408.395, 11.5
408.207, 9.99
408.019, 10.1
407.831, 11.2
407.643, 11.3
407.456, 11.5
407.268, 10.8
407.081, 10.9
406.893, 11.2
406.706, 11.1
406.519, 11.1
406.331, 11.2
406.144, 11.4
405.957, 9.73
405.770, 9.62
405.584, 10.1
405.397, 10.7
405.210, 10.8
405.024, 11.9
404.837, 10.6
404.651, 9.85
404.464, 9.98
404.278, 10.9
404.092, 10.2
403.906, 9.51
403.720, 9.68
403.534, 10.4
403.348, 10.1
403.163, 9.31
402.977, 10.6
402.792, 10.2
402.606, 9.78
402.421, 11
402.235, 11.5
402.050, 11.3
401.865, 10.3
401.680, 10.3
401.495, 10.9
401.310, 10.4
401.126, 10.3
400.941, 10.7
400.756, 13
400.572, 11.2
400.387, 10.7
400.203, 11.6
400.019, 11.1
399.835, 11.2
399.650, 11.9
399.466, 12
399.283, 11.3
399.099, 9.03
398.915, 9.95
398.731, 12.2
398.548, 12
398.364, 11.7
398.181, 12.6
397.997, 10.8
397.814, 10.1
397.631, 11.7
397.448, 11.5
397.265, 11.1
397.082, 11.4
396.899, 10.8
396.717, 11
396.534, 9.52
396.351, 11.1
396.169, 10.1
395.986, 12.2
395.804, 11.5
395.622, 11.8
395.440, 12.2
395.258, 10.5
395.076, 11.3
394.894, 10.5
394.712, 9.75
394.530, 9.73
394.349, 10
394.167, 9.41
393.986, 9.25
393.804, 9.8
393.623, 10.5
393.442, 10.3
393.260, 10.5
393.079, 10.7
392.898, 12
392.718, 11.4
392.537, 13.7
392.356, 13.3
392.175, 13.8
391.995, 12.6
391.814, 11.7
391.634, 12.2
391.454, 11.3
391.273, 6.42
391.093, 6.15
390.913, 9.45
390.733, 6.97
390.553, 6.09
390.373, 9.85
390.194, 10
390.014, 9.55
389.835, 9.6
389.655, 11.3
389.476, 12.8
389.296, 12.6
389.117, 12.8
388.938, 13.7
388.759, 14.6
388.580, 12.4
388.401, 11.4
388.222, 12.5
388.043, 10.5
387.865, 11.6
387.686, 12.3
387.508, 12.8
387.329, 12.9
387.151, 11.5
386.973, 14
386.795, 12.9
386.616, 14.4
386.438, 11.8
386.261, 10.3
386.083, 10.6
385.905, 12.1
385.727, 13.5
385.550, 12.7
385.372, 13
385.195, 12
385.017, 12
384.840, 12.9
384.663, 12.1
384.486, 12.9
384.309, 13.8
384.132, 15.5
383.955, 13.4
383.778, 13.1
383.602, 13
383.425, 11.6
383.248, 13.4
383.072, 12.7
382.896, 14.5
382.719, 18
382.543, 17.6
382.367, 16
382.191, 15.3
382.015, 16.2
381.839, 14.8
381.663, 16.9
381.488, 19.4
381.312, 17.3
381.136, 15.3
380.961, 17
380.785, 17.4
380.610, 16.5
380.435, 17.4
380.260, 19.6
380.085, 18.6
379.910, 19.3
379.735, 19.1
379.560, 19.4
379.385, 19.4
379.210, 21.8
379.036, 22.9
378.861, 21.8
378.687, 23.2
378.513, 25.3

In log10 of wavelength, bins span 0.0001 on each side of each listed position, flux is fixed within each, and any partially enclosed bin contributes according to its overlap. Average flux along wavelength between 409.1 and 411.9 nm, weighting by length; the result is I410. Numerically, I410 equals 11.2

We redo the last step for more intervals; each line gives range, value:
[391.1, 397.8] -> 10.9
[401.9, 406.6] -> 10.5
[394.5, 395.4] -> 10.5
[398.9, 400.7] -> 11.1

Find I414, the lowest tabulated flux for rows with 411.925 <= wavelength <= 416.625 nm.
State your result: 8.73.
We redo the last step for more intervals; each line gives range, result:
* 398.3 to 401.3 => 9.03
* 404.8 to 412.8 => 9.45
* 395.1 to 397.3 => 9.52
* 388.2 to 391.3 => 6.09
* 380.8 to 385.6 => 11.6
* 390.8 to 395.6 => 6.15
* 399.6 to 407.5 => 9.31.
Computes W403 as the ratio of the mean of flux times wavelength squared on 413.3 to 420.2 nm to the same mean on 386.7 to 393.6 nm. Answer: 1.1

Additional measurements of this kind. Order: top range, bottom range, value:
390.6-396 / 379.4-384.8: 0.71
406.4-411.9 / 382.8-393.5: 1.05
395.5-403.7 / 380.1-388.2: 0.84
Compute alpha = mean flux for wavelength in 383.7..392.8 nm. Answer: 11.8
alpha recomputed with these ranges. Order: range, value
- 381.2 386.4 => 14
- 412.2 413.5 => 10.4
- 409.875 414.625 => 10.6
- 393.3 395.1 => 10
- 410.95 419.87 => 10.6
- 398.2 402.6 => 11.1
